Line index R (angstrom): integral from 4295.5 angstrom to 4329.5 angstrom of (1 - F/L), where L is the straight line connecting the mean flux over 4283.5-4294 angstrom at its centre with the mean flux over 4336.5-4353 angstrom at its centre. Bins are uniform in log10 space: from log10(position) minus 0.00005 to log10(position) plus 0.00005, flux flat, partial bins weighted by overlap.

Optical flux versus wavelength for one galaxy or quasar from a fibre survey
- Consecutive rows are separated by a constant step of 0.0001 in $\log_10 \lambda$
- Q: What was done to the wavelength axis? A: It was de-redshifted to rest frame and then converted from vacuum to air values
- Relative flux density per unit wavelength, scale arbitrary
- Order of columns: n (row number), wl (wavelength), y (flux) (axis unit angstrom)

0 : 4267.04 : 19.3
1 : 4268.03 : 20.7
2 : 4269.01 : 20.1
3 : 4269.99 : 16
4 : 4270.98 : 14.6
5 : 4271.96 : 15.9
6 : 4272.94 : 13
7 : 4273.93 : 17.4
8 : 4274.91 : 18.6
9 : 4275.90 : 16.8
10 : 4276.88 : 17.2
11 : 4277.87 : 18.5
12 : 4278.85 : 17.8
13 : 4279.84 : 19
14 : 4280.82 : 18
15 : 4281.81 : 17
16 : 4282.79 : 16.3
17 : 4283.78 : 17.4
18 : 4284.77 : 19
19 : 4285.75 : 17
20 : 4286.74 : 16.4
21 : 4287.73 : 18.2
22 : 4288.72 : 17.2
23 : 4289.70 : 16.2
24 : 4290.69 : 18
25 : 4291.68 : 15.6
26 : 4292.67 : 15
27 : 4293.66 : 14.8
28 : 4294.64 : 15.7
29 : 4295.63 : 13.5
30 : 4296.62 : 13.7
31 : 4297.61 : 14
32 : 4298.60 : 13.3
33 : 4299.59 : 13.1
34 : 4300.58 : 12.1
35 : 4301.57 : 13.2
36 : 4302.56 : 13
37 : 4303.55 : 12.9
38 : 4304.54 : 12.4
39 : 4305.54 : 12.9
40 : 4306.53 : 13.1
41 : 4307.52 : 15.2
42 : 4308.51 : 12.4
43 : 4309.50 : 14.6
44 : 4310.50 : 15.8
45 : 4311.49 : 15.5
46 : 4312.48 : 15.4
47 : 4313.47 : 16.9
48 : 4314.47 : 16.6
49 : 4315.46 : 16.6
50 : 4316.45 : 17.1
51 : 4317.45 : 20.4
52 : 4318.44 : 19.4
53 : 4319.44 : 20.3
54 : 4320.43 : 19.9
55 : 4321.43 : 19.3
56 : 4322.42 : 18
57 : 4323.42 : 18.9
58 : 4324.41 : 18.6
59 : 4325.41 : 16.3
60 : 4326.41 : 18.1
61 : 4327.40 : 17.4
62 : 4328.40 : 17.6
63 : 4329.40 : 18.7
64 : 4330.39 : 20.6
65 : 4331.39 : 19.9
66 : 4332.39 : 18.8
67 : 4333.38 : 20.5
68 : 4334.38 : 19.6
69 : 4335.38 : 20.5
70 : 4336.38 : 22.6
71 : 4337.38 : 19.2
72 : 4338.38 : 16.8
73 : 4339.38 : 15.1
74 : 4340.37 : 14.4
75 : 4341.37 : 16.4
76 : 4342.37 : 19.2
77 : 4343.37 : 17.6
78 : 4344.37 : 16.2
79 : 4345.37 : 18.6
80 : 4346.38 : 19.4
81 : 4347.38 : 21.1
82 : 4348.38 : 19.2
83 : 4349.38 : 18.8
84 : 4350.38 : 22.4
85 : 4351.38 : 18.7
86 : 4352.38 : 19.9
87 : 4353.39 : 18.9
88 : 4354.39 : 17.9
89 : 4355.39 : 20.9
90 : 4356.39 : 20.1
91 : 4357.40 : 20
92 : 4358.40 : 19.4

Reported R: 3.2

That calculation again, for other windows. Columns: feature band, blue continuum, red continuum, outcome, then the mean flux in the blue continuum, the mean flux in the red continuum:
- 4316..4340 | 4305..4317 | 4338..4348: -3.6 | 15.2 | 17.5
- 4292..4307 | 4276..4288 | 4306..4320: 3.0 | 17.6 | 16.4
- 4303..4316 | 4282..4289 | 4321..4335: 2.5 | 17.3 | 18.8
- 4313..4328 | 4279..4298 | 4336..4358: -0.4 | 16.5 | 18.8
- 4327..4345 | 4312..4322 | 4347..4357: 0.6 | 18.2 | 19.8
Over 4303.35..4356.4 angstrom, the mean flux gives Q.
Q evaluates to 17.9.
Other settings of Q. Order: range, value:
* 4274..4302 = 16.2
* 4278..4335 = 16.6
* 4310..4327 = 17.8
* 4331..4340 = 19.2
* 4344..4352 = 19.4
